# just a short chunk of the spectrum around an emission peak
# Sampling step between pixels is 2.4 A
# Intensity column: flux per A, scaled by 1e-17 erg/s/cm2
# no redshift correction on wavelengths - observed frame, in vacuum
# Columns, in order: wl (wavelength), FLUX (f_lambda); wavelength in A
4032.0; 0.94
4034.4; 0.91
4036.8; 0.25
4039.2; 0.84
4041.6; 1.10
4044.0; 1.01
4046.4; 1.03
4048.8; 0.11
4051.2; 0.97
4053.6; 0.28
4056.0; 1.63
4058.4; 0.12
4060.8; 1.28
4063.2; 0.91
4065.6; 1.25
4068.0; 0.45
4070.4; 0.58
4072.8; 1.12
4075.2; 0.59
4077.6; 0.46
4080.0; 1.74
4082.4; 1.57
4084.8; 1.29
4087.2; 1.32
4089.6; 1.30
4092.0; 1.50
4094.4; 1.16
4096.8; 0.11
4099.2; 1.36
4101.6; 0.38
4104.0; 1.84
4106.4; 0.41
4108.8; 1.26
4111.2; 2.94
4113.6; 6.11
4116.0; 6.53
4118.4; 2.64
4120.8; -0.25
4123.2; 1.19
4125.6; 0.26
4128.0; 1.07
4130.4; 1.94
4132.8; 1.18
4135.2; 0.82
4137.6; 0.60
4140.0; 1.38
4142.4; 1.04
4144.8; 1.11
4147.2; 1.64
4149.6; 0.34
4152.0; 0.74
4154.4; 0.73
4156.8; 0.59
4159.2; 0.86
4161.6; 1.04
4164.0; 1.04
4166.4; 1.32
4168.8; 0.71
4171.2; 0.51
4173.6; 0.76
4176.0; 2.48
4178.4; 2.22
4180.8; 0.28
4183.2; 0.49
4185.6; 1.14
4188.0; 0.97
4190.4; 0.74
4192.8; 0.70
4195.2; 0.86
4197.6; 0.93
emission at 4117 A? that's [O II] 3727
